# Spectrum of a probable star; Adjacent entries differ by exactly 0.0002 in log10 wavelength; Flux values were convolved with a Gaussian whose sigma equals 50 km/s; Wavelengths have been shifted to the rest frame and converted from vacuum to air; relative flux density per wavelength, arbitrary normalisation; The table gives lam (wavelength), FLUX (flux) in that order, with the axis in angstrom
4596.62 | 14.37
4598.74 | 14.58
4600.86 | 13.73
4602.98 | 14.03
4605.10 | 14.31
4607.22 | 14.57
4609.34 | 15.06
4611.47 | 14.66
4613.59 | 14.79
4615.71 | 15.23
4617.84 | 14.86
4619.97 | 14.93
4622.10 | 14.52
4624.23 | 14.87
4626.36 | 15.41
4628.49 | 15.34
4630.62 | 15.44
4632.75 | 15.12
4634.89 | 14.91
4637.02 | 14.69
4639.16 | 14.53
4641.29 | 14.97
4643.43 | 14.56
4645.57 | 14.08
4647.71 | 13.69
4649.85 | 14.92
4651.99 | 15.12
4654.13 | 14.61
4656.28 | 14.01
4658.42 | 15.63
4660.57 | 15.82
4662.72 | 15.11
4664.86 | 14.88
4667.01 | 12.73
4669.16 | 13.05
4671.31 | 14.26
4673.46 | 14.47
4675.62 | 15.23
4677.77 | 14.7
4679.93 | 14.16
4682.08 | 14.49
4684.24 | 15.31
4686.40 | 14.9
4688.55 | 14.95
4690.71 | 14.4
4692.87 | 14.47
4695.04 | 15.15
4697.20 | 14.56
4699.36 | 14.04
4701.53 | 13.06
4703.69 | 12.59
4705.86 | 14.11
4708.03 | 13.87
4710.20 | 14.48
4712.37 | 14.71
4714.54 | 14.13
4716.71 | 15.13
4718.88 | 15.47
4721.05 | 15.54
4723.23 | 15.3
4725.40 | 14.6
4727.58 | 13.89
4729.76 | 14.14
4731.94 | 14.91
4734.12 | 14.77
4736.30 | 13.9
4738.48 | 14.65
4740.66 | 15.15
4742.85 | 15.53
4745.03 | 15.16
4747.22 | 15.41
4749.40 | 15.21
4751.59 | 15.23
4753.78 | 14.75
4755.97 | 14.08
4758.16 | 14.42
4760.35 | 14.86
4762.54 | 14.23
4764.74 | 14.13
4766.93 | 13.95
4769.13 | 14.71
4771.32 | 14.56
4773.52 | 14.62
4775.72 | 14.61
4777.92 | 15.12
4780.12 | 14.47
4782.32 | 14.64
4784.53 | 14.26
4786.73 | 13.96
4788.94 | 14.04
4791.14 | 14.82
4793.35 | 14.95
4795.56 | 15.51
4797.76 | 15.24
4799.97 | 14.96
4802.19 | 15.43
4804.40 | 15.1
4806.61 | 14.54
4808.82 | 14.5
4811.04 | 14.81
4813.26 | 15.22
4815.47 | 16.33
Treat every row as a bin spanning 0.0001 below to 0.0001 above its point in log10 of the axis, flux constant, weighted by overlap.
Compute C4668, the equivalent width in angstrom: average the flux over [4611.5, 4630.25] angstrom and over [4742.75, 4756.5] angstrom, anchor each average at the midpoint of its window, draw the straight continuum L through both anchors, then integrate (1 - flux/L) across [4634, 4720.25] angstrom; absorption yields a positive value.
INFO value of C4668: 3.0 angstrom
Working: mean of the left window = 15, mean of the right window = 15.1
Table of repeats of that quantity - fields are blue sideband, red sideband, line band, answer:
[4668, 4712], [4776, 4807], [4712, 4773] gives -0.73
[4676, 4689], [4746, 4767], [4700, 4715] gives 0.91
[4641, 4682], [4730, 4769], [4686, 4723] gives 0.39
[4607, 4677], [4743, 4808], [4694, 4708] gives 0.78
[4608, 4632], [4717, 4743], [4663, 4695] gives 0.92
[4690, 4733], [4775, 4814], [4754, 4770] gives 0.31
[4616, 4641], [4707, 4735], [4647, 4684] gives 0.77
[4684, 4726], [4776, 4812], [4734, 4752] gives -0.46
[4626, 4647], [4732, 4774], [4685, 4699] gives 0.07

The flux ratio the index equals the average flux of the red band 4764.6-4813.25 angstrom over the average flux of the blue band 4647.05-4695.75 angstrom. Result 1.01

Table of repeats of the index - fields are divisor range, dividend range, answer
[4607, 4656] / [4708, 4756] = 1.00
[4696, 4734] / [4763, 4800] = 1.01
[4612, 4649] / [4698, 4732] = 0.97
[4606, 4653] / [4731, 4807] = 0.99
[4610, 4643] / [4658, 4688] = 0.98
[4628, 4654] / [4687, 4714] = 0.96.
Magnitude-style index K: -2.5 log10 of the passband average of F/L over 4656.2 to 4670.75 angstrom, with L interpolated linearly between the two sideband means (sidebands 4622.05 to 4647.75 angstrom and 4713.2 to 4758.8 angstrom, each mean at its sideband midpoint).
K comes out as 0.03 mag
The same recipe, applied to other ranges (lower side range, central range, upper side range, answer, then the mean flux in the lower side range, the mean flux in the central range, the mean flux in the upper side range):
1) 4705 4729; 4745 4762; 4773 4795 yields -0.02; 14.7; 14.9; 14.6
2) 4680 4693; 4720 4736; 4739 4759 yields 0.02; 14.7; 14.7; 15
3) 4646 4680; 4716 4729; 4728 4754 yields -0.01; 14.5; 15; 14.9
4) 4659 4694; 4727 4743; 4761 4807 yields 0.00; 14.6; 14.6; 14.7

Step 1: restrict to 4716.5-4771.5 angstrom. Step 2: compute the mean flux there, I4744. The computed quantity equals 14.8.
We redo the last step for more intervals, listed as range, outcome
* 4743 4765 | 14.8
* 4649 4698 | 14.6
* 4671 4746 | 14.6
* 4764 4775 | 14.4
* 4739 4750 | 15.3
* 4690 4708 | 14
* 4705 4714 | 14.3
